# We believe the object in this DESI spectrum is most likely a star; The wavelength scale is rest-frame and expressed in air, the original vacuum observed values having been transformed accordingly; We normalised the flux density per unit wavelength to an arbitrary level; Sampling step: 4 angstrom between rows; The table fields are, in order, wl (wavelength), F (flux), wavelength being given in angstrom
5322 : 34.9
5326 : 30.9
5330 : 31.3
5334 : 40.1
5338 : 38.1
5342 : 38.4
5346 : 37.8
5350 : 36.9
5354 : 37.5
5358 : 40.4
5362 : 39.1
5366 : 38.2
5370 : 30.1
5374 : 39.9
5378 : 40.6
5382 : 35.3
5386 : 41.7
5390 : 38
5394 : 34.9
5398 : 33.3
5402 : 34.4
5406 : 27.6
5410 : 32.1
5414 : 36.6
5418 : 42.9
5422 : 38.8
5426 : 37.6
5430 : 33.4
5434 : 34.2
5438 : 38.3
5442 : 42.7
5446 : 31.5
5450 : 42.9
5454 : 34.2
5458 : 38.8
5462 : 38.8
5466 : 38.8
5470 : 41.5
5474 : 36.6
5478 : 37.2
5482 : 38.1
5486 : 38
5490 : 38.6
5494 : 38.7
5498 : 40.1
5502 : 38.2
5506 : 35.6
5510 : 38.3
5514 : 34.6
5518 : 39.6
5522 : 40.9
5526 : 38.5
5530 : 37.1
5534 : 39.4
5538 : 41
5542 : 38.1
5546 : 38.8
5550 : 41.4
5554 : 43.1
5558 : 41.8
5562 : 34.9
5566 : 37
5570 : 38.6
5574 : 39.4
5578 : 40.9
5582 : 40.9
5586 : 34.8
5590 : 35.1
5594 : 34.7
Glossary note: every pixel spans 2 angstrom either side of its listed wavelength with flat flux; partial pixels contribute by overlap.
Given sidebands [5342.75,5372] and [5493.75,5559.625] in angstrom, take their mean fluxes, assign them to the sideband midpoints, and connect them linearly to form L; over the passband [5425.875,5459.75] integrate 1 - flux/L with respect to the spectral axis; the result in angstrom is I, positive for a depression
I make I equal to 1.0 angstrom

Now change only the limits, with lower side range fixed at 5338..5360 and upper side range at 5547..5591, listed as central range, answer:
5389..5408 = 2.45 angstrom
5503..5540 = 0.46 angstrom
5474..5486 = 0.35 angstrom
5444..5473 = 0.43 angstrom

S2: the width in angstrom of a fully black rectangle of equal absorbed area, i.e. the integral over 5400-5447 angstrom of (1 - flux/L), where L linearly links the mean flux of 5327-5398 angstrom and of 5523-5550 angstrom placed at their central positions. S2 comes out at 2.50 angstrom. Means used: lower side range 37.3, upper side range 39.1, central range 35.9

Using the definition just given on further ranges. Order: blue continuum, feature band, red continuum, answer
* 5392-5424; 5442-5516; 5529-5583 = -1.53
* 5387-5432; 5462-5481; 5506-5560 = -0.56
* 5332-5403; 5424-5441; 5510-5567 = 0.81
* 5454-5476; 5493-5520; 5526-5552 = 0.74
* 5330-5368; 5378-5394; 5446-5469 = -0.02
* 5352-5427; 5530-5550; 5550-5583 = -0.05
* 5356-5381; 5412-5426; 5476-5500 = -0.37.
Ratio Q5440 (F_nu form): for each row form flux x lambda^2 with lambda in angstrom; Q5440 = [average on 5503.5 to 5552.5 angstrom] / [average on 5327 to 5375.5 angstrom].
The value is 1.11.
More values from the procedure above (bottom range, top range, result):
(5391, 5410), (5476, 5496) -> 1.20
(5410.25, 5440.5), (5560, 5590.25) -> 1.08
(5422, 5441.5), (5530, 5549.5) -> 1.11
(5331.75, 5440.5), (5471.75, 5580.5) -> 1.10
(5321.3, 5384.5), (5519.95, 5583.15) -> 1.15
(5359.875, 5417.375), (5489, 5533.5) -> 1.11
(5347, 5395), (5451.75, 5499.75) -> 1.05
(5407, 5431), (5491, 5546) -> 1.09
